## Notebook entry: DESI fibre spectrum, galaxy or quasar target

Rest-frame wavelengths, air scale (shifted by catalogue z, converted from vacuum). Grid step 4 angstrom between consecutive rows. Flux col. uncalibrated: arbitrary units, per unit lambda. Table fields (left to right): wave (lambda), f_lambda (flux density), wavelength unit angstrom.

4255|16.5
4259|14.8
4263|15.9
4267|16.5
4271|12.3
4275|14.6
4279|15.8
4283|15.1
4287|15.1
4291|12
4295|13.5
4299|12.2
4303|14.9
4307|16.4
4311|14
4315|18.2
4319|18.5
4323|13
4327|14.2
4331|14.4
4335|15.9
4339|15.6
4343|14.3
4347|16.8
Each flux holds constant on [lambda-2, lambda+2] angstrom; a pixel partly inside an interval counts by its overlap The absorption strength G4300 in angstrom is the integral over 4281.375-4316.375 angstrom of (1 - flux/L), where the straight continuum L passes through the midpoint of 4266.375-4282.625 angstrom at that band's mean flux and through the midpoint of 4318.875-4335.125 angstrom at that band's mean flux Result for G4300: 0.4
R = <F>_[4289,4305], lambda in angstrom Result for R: 13.2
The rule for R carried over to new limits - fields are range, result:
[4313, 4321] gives 18.4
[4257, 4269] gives 15.7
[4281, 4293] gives 14.1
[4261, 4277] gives 14.8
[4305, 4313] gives 15.2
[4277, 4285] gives 15.4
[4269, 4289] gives 14.6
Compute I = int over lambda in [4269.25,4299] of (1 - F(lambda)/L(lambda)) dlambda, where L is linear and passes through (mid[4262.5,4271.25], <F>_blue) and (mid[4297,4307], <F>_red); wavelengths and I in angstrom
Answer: 1.5 angstrom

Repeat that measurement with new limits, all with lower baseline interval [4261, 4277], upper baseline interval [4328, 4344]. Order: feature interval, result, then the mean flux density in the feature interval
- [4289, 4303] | 1.9 angstrom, 12.9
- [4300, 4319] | -1.3 angstrom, 16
